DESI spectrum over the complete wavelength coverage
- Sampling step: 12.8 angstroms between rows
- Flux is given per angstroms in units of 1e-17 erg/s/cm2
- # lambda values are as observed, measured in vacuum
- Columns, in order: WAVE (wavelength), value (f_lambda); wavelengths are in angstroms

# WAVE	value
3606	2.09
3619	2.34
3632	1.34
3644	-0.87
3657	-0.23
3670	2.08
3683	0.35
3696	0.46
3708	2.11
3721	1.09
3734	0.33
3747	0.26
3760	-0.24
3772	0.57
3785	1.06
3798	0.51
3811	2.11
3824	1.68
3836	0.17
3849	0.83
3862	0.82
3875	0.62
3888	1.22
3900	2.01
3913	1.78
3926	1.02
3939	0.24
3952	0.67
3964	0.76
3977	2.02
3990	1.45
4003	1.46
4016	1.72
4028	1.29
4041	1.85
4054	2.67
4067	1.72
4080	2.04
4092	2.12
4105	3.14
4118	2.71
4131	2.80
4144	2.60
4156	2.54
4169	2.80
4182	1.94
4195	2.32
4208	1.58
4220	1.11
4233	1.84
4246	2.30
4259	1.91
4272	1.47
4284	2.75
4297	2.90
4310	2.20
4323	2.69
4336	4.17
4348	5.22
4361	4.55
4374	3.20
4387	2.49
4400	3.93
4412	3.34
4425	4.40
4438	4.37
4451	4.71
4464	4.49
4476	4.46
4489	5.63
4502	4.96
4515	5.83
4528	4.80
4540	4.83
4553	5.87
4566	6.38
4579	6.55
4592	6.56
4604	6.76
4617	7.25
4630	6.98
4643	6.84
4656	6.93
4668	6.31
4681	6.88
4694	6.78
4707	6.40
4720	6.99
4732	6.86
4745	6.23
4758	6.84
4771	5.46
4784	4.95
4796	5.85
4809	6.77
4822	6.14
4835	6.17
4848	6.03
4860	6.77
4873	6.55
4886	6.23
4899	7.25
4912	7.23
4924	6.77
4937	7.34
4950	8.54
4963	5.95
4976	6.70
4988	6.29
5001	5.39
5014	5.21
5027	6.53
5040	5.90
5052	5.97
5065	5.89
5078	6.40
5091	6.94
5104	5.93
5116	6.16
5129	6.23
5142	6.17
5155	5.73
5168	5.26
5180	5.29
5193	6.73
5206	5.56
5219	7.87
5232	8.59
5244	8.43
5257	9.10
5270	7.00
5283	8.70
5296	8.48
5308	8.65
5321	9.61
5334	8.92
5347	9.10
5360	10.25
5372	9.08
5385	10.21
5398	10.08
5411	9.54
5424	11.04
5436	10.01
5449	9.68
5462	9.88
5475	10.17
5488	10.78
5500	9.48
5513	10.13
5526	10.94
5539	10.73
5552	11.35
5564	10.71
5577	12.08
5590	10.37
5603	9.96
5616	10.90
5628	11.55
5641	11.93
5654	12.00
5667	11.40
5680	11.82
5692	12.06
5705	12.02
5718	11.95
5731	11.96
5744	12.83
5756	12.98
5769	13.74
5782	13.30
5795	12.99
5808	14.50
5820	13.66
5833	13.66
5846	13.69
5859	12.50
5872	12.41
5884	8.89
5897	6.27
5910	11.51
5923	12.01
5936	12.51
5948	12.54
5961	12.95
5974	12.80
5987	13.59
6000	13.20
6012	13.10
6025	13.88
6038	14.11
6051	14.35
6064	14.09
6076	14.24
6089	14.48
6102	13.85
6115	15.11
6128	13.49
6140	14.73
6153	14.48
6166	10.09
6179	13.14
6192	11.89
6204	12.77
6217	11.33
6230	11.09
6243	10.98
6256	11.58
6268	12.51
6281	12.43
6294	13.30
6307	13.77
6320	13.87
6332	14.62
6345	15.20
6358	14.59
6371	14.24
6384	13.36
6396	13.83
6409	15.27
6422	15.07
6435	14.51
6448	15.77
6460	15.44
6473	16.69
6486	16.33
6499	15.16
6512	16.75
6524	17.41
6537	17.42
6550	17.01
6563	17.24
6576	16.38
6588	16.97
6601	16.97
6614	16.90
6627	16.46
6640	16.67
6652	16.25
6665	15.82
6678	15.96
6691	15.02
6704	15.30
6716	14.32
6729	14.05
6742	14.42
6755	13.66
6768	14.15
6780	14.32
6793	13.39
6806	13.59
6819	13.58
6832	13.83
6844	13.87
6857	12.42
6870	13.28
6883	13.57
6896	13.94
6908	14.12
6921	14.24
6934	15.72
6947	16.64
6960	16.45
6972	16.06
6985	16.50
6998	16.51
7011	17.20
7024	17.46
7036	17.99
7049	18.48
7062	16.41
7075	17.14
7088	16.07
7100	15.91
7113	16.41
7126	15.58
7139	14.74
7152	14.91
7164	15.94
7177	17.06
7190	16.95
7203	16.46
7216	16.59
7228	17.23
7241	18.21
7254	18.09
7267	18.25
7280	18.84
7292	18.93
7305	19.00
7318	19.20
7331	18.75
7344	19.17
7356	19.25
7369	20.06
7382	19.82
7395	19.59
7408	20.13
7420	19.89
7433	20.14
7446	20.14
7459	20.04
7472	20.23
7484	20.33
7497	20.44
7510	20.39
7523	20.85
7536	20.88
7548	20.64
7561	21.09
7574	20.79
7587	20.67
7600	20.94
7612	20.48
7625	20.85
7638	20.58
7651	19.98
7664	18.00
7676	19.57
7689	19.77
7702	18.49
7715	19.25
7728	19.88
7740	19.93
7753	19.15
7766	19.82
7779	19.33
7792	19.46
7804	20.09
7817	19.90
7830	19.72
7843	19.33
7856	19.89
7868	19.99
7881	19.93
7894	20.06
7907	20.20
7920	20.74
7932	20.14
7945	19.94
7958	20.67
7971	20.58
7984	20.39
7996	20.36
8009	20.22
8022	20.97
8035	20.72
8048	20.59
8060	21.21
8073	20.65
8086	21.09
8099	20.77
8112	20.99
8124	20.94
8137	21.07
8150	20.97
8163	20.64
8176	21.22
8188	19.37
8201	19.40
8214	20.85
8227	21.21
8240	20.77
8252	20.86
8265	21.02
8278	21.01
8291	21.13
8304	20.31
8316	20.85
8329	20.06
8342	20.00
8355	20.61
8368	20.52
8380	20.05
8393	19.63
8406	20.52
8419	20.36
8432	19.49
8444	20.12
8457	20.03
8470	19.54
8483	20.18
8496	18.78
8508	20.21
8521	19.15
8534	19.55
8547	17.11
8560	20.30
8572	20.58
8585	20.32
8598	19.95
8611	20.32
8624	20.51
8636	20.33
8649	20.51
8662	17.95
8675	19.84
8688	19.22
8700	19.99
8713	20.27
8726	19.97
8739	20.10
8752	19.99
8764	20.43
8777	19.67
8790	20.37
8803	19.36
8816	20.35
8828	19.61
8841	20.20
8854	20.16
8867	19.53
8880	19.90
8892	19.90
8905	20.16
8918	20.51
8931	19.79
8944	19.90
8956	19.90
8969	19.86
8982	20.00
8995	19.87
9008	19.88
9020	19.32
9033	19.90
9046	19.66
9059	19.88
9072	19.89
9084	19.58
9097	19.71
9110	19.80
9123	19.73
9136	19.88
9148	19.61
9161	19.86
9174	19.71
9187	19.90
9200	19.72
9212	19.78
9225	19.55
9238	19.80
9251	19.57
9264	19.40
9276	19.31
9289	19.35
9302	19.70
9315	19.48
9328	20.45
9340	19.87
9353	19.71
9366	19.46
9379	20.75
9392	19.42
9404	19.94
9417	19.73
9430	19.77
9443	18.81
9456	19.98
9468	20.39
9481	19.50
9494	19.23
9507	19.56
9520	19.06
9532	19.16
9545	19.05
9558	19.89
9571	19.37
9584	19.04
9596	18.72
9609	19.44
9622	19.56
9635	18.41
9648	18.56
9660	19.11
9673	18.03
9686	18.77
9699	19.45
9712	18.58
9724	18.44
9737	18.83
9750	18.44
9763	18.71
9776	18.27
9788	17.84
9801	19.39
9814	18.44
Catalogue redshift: 0.00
